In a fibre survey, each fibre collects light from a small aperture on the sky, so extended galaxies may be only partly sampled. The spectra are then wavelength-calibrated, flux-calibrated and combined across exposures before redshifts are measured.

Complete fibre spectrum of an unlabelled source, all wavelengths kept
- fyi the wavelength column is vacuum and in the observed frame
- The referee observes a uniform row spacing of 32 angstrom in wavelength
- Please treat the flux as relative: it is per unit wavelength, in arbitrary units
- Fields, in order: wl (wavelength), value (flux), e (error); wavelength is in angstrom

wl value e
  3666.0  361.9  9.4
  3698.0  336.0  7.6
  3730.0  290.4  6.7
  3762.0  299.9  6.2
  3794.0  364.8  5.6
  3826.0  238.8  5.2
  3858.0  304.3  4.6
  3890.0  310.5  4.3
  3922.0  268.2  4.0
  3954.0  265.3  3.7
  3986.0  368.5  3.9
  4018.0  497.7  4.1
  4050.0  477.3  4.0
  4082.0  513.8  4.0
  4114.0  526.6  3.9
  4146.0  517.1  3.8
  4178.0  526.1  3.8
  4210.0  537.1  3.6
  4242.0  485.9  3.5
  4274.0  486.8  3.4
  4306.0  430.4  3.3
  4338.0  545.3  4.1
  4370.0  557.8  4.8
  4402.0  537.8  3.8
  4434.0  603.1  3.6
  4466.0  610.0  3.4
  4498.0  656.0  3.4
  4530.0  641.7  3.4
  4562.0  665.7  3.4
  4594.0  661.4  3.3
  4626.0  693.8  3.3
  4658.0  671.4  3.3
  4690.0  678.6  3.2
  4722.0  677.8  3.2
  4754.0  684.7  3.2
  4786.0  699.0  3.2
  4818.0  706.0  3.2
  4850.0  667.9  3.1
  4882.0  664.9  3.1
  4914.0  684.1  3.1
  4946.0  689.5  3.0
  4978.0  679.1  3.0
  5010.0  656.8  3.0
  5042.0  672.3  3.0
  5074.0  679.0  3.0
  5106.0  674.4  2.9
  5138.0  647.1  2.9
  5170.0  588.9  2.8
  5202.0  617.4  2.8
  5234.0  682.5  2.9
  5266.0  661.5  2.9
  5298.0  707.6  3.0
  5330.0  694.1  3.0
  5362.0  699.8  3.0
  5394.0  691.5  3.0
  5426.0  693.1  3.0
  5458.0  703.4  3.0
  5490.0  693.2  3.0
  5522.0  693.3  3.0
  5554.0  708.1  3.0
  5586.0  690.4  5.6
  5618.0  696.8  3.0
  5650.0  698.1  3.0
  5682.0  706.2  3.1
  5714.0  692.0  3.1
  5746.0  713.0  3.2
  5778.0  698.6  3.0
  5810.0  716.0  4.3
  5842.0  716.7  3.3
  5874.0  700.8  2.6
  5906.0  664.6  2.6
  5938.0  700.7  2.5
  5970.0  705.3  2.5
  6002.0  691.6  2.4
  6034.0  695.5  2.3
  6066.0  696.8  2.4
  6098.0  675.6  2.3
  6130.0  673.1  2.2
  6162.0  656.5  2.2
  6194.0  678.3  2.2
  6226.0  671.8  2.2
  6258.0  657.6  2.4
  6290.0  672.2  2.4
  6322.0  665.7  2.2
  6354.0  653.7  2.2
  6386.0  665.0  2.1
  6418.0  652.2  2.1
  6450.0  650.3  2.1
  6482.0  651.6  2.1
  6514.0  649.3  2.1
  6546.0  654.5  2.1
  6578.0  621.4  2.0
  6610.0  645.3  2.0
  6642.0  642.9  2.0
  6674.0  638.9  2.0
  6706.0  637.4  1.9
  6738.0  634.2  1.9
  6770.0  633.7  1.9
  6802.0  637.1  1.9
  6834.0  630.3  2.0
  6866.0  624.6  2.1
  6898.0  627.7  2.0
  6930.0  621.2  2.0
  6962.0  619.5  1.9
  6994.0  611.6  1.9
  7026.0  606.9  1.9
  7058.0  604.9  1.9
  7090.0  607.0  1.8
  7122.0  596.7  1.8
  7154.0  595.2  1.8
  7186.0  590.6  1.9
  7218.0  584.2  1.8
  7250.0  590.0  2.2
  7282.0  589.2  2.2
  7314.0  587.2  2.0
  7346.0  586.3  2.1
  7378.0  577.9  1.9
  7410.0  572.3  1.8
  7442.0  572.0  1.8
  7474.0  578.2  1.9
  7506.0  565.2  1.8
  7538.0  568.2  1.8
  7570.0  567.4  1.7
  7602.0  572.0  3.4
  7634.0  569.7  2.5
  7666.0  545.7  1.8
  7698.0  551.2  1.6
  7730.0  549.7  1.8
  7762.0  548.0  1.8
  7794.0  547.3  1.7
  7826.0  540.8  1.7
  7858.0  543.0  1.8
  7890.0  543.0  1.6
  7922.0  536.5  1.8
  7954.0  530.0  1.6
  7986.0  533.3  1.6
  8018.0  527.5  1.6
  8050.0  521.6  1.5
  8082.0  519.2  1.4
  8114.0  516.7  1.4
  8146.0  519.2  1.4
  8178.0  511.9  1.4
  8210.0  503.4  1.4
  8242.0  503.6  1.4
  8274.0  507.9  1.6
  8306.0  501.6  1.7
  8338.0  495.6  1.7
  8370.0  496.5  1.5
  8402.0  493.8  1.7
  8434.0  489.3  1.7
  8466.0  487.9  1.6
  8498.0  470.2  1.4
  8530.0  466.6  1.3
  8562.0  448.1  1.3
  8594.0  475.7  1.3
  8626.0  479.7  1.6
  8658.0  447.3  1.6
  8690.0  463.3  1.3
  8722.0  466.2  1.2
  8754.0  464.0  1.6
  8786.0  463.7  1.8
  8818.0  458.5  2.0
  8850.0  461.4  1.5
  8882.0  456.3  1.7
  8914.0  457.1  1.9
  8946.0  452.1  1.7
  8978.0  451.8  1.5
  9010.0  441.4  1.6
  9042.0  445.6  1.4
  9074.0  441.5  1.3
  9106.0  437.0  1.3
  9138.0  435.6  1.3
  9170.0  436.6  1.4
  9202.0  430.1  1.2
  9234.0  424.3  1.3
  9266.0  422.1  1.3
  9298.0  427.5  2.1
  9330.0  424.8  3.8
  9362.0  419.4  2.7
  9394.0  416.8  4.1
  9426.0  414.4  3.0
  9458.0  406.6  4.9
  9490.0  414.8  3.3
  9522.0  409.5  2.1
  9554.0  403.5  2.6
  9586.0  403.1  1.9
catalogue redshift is 0.000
